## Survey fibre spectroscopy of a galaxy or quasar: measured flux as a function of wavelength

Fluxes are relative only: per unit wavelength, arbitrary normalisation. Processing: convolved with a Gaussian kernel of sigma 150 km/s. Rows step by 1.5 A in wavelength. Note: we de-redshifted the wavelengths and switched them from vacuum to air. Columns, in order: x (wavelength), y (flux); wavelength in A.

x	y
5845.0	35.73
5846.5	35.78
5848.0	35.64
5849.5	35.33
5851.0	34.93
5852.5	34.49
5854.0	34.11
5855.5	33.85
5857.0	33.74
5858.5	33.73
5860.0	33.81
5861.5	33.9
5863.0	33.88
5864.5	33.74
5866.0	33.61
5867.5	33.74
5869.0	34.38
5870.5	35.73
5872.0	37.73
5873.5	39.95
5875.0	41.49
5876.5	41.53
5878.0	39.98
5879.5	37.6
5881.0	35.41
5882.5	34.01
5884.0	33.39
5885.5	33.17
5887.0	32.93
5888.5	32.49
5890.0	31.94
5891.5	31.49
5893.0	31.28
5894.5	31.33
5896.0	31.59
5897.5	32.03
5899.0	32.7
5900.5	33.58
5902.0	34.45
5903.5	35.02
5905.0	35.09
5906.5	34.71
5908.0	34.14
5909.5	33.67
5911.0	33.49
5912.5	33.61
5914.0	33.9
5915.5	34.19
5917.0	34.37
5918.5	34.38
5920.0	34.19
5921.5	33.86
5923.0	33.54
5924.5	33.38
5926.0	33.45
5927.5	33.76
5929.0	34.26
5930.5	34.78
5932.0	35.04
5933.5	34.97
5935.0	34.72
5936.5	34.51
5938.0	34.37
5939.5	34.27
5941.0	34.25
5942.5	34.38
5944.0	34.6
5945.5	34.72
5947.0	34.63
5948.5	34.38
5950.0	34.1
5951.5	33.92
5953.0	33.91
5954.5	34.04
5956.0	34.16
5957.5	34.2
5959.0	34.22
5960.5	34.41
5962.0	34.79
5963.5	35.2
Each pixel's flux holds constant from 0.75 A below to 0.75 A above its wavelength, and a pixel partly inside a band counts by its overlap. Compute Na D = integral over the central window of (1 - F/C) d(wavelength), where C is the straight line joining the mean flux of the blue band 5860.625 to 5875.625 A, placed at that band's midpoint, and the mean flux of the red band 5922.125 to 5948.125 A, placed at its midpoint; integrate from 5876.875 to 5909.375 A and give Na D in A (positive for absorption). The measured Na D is 1.3 A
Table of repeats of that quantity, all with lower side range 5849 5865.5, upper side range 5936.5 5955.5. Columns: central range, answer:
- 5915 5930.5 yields 0.1 A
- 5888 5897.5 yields 0.7 A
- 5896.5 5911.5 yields 0.2 A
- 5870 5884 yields -1.6 A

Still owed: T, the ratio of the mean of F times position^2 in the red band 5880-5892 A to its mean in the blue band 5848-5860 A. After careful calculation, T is 1.0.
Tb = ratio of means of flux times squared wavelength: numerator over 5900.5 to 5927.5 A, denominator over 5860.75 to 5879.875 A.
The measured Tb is 0.94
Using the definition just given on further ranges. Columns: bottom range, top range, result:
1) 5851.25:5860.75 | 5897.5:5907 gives 1.02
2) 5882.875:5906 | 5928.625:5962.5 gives 1.07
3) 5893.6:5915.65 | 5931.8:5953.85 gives 1.04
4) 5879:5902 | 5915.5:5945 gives 1.05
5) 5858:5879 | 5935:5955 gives 0.97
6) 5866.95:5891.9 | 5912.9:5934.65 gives 0.97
